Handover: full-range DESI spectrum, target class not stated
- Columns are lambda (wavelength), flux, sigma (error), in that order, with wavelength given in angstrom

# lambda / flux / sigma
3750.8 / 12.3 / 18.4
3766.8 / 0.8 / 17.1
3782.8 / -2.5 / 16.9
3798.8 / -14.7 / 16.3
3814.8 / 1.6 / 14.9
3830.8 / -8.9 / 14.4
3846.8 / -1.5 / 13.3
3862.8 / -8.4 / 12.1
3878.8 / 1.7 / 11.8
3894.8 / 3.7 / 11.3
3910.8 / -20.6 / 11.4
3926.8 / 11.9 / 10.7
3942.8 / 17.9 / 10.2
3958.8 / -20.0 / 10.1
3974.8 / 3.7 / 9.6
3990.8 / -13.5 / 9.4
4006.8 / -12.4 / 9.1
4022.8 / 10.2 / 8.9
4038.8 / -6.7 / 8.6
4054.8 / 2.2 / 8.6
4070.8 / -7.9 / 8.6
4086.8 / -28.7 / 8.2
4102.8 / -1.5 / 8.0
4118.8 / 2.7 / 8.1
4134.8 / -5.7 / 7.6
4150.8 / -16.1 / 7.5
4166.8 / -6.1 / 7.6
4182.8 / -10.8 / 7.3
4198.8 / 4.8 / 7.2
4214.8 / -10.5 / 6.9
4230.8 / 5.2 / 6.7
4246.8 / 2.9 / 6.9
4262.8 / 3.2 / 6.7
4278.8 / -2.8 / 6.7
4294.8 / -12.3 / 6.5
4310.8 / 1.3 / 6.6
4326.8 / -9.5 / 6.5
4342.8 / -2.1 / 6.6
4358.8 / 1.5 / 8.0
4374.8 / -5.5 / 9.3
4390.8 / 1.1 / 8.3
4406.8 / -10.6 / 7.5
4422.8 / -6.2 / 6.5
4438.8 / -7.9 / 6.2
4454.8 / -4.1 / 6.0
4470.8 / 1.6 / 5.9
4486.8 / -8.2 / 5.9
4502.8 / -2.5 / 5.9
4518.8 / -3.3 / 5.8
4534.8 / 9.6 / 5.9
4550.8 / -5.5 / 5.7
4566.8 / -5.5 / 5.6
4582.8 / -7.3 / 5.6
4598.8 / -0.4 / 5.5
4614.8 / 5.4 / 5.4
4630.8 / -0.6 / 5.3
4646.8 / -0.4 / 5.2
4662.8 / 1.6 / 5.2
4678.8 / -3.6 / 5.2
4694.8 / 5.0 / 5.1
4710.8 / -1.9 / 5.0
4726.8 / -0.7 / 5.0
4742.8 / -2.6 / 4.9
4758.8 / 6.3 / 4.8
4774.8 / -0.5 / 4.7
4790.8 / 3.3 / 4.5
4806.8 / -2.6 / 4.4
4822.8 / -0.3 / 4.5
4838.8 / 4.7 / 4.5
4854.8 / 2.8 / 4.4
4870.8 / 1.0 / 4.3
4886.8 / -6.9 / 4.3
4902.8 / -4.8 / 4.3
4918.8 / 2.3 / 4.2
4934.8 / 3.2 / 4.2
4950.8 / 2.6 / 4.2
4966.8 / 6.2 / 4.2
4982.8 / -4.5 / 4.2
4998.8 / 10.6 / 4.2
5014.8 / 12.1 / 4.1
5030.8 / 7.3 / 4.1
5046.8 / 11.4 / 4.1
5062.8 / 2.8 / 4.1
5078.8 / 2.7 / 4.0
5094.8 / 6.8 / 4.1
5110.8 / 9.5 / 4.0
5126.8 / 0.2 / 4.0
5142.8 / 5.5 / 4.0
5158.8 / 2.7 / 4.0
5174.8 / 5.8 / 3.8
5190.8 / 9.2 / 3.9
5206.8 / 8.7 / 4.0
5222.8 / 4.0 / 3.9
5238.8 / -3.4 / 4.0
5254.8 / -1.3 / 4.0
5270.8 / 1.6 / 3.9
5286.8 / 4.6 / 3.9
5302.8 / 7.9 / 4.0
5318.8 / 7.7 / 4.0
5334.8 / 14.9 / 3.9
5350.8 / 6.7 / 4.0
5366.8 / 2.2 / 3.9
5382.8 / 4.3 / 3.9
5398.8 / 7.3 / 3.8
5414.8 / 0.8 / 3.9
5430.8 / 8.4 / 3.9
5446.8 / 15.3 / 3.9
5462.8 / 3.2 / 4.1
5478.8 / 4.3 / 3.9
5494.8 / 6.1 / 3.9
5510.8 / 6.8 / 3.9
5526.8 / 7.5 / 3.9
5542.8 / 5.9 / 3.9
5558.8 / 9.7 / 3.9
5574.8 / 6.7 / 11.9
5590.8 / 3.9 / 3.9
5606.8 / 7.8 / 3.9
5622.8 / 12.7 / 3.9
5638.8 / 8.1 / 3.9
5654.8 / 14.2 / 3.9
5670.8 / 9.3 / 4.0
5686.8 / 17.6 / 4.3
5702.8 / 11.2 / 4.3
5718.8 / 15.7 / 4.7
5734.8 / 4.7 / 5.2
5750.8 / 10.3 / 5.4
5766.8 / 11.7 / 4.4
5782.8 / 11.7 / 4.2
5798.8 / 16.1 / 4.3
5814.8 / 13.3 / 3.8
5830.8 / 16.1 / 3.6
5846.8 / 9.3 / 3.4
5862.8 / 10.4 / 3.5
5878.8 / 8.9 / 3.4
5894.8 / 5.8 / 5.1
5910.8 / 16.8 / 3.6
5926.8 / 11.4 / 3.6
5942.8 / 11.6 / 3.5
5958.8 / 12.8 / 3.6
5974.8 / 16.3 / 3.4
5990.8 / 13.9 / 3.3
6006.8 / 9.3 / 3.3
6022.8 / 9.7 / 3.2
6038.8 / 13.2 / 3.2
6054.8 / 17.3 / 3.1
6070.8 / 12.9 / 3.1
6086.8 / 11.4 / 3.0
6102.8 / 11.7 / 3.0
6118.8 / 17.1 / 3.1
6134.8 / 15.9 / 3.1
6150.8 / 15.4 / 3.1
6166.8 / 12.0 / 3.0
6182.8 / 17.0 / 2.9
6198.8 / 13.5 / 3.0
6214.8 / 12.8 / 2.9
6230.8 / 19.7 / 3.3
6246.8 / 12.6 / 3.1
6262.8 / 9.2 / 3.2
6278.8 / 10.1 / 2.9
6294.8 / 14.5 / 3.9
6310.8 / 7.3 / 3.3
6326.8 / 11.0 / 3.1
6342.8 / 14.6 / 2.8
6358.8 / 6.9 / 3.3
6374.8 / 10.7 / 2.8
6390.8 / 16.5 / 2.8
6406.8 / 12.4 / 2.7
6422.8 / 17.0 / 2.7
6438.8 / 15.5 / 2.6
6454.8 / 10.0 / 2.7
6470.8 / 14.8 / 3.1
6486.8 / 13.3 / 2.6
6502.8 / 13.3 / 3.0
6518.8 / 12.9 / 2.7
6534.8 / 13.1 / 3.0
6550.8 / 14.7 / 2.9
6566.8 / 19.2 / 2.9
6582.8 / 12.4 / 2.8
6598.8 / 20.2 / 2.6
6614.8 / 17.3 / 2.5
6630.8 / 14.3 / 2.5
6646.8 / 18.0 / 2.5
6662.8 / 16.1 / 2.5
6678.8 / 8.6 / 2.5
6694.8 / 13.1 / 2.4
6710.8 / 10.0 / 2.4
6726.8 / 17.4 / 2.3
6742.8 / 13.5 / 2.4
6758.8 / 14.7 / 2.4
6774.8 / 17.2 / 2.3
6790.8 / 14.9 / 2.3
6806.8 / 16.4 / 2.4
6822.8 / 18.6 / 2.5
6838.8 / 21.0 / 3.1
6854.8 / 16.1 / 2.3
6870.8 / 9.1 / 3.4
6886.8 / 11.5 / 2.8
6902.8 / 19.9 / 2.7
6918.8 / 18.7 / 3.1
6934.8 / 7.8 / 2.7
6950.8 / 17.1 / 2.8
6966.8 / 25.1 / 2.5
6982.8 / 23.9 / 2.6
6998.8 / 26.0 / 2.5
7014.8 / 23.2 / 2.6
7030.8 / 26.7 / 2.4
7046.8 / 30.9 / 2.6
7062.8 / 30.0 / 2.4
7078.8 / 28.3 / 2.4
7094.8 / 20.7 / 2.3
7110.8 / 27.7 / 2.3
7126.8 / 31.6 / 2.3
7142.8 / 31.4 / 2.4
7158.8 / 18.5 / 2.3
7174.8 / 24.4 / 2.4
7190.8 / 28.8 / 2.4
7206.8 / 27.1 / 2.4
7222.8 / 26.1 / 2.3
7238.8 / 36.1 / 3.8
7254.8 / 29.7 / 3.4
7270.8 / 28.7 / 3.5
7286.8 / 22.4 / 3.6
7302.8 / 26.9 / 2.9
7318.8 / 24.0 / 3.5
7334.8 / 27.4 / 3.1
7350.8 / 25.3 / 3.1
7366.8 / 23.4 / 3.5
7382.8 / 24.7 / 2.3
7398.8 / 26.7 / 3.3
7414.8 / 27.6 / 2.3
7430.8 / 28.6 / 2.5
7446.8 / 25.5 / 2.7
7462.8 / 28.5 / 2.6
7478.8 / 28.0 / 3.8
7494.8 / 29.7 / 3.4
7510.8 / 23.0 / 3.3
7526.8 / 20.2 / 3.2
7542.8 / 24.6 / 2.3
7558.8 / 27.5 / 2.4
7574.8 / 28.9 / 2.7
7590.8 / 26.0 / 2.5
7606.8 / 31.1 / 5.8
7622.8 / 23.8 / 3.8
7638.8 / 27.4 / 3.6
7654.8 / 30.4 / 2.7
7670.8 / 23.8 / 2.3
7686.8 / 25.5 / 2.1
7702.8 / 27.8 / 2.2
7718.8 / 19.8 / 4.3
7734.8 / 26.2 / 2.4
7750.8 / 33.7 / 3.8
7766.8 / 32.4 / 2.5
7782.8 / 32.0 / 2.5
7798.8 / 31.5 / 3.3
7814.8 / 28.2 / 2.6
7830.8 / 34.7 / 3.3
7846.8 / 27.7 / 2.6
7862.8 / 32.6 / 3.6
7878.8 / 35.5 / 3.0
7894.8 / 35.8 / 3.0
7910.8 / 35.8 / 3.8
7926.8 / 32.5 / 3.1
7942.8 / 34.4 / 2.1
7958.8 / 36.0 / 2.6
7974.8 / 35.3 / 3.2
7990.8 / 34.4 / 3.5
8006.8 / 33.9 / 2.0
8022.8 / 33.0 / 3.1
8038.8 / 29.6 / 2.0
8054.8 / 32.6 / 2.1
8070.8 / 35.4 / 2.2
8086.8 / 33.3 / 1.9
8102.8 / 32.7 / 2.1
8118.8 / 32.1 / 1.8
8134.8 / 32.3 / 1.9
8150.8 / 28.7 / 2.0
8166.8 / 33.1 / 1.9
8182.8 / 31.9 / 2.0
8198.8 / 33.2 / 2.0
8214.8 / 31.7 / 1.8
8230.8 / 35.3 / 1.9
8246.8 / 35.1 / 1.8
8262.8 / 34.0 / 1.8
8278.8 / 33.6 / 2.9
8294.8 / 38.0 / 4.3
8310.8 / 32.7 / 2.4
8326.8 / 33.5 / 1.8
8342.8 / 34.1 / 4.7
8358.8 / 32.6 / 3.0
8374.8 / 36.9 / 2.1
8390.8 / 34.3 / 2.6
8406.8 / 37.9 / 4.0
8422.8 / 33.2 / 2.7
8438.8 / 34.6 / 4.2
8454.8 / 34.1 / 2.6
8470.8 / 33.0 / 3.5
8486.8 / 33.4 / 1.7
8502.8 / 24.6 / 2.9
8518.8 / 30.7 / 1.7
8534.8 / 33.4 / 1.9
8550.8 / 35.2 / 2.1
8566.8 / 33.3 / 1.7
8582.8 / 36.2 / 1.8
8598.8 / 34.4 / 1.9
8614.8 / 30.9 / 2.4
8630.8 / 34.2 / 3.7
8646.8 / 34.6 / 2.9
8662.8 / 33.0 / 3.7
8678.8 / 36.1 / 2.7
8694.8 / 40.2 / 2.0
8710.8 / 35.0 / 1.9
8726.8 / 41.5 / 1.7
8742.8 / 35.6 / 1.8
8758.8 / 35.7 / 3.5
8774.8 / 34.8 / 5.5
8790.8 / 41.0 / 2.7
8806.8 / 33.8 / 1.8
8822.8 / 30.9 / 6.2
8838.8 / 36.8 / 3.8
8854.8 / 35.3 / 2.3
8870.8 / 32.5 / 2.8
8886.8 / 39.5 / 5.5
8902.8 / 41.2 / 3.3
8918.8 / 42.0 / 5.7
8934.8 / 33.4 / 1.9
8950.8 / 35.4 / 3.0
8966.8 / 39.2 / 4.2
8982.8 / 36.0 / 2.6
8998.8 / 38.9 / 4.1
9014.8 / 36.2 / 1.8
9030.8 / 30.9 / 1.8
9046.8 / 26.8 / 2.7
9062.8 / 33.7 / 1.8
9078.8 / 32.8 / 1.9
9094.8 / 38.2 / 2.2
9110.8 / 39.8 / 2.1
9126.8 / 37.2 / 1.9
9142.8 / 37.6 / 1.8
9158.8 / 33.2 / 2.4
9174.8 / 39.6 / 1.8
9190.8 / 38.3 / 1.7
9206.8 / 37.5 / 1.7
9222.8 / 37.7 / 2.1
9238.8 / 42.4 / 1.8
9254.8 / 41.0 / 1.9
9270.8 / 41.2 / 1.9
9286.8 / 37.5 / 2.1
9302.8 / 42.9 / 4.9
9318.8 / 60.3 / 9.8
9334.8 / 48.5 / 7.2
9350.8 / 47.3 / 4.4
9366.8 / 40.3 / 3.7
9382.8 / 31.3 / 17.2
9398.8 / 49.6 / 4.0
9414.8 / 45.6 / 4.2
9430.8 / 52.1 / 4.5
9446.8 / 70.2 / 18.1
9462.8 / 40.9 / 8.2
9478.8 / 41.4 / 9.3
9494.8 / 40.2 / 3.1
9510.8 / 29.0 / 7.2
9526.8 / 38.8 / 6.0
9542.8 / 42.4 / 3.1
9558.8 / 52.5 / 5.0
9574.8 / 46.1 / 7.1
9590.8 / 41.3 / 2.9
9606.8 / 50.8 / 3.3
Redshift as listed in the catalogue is 0.747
